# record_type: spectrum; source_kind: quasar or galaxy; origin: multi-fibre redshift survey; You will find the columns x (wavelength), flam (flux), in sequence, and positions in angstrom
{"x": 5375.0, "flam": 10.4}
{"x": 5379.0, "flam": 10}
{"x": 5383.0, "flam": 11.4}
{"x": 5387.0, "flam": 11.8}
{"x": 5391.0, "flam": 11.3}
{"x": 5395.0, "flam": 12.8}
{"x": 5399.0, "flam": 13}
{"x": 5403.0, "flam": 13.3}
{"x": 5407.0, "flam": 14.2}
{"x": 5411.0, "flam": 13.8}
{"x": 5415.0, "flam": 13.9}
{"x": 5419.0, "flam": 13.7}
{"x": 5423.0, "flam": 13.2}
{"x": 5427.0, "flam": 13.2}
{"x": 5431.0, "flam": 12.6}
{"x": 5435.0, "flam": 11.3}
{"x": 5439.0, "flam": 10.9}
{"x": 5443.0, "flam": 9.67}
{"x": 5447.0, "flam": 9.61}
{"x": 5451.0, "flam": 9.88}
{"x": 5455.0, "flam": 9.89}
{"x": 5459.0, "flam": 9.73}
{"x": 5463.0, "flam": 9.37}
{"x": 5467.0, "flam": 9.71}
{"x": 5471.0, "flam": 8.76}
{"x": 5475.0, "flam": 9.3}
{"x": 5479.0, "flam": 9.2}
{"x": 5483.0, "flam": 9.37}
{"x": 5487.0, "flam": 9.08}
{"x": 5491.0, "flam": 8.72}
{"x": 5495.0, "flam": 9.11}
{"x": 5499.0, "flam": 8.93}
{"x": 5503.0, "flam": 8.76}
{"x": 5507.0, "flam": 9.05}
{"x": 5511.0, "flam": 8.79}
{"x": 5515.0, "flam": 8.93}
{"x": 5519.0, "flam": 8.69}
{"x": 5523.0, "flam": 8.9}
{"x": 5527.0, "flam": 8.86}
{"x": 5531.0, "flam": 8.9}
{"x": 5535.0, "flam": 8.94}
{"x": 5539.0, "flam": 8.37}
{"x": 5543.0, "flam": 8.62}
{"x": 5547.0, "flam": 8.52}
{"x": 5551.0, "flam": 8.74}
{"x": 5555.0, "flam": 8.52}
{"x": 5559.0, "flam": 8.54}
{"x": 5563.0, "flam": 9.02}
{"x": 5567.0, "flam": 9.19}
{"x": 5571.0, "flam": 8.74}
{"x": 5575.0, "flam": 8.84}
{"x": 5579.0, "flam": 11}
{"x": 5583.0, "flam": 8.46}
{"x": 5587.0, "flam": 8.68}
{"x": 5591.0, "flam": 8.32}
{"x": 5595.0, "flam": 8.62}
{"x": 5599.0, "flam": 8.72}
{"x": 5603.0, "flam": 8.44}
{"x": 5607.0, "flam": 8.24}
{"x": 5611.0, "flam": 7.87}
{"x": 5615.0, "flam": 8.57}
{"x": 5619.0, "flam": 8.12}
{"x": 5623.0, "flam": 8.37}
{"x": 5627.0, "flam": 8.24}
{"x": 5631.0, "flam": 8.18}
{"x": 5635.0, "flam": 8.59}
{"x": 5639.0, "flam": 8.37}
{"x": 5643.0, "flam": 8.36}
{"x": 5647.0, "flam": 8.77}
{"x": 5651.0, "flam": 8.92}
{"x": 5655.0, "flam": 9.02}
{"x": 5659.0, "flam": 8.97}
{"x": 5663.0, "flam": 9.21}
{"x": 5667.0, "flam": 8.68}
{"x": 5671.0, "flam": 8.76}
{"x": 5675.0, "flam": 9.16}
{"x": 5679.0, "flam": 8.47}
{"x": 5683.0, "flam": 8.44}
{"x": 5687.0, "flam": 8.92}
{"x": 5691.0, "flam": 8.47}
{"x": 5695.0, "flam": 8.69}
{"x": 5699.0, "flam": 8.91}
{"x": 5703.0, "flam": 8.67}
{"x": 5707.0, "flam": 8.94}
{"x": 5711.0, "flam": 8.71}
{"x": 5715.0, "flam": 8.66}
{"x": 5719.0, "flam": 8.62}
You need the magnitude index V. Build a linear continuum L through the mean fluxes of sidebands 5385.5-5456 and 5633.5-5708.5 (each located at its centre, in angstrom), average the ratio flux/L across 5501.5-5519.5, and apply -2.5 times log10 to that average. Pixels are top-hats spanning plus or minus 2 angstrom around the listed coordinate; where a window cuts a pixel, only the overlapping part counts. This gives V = 0.228 mag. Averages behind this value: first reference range 12.1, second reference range 8.75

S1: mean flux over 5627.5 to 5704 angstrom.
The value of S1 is 8.7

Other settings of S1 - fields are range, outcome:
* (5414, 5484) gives 10.7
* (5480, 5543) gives 8.89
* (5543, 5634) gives 8.63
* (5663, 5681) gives 8.82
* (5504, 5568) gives 8.78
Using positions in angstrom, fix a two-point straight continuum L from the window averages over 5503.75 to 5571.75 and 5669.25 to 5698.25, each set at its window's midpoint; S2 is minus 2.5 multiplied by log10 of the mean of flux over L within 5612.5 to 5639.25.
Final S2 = 0.051 mag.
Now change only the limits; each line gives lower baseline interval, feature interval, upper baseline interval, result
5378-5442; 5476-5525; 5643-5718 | 0.248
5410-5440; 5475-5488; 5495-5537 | 0.127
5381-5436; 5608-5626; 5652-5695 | 0.174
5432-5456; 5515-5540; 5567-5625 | 0.072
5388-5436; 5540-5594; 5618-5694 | 0.158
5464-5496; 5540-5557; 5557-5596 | 0.052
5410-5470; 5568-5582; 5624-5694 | 0.028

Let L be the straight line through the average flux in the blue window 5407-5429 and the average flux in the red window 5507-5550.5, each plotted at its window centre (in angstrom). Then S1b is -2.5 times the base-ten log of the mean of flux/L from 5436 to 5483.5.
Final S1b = 0.22 mag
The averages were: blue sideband 13.6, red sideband 8.77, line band 9.66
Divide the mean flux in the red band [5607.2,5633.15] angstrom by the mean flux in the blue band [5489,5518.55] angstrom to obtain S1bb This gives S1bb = 0.93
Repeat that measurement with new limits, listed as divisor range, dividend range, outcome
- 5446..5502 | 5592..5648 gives 0.90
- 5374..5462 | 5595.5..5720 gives 0.73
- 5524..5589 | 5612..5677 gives 0.97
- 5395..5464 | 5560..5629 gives 0.73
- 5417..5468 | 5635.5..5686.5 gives 0.80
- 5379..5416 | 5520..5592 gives 0.70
